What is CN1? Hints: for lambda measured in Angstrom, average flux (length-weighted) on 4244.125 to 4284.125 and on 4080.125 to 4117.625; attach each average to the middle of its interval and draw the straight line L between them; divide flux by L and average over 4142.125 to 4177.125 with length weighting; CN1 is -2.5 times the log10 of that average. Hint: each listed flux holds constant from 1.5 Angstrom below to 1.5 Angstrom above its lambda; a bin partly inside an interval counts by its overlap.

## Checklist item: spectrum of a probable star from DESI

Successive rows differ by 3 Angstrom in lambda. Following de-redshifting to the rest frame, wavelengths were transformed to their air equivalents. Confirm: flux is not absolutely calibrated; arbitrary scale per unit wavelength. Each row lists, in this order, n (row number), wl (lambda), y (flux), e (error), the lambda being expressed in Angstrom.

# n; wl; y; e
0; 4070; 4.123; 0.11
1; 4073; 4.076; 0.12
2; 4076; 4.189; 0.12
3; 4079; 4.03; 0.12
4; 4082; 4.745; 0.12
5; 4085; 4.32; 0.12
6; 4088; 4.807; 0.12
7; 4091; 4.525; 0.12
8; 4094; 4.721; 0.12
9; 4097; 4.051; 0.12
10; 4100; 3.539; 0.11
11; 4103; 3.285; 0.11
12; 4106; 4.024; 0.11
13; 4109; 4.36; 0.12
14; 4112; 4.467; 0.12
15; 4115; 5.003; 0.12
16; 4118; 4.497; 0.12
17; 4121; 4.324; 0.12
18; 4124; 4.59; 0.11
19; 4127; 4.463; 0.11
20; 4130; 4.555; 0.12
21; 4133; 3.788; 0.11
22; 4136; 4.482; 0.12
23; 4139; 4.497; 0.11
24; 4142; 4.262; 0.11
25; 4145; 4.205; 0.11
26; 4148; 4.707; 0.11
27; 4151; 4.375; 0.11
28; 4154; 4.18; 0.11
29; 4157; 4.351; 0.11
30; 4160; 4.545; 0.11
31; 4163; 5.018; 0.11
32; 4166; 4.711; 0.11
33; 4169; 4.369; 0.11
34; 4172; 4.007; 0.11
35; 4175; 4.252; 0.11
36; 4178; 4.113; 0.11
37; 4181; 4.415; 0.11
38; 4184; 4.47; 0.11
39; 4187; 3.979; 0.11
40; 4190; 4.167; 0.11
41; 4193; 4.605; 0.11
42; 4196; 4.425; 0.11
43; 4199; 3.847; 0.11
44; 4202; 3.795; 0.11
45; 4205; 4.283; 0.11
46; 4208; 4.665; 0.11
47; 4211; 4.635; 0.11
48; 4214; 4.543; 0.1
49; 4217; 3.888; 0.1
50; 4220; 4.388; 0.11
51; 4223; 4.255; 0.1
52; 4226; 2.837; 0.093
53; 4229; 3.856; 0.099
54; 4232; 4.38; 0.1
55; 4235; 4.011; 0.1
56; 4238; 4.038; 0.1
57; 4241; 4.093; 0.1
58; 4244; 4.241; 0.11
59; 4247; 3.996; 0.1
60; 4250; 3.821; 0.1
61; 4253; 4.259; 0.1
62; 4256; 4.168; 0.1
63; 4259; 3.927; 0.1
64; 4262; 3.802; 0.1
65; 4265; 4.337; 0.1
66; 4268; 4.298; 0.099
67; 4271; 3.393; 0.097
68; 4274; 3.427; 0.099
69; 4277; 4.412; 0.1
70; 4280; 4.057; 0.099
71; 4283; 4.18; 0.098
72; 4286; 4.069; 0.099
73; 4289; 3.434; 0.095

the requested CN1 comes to -0.05 mag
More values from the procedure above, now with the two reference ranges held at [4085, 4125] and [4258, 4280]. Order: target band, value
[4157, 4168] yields -0.12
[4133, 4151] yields -0.03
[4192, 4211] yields -0.05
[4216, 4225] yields -0.02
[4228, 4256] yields -0.02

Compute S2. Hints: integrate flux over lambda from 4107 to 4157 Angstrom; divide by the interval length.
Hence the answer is 4.42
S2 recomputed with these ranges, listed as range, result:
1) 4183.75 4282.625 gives 4.1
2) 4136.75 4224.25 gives 4.34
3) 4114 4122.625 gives 4.58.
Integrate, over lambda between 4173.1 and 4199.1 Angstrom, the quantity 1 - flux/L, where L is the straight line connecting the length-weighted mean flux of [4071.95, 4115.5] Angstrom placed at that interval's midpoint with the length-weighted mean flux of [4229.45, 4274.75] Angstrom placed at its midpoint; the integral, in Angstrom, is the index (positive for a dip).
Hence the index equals -0.95 Angstrom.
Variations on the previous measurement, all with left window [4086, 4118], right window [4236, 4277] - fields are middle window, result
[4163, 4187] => -1.2 Angstrom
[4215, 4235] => 0.5 Angstrom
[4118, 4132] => -0.7 Angstrom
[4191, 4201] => -0.4 Angstrom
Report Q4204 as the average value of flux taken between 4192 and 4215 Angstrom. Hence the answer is 4.34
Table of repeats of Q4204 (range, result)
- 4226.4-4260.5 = 4.03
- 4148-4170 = 4.52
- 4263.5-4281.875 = 3.99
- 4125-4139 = 4.35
